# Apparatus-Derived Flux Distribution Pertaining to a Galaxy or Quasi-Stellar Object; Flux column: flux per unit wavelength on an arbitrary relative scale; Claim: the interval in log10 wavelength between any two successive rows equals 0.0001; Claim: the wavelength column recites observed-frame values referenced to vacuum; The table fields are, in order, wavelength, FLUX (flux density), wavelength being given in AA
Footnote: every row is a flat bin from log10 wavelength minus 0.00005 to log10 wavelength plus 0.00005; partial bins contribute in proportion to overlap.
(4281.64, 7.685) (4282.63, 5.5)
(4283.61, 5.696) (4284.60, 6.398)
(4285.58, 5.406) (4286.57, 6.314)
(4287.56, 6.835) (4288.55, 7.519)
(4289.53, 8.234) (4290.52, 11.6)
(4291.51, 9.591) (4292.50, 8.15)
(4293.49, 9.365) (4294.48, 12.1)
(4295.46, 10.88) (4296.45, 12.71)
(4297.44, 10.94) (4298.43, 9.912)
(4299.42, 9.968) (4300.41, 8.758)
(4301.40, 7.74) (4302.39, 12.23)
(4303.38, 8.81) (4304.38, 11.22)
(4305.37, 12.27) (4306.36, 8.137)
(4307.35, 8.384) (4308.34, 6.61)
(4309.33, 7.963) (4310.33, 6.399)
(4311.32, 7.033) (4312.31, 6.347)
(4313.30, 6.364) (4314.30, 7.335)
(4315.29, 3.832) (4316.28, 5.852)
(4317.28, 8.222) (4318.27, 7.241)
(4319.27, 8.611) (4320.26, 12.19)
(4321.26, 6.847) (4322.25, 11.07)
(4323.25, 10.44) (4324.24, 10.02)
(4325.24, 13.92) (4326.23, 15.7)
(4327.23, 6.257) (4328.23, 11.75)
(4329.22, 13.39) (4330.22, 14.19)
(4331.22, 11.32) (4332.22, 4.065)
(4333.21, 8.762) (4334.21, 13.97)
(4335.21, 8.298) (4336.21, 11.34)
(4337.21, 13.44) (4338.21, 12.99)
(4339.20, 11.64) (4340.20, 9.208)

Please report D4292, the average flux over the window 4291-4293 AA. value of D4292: 8.87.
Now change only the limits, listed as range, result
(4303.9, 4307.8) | 10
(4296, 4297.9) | 11.8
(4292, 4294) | 8.76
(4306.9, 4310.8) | 7.33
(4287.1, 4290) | 7.54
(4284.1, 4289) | 6.48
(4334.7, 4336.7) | 9.81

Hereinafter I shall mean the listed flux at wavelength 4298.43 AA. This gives 9.912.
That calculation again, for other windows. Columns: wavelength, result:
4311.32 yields 7.033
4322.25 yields 11.07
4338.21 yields 12.99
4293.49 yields 9.365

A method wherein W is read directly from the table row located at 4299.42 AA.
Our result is 9.968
